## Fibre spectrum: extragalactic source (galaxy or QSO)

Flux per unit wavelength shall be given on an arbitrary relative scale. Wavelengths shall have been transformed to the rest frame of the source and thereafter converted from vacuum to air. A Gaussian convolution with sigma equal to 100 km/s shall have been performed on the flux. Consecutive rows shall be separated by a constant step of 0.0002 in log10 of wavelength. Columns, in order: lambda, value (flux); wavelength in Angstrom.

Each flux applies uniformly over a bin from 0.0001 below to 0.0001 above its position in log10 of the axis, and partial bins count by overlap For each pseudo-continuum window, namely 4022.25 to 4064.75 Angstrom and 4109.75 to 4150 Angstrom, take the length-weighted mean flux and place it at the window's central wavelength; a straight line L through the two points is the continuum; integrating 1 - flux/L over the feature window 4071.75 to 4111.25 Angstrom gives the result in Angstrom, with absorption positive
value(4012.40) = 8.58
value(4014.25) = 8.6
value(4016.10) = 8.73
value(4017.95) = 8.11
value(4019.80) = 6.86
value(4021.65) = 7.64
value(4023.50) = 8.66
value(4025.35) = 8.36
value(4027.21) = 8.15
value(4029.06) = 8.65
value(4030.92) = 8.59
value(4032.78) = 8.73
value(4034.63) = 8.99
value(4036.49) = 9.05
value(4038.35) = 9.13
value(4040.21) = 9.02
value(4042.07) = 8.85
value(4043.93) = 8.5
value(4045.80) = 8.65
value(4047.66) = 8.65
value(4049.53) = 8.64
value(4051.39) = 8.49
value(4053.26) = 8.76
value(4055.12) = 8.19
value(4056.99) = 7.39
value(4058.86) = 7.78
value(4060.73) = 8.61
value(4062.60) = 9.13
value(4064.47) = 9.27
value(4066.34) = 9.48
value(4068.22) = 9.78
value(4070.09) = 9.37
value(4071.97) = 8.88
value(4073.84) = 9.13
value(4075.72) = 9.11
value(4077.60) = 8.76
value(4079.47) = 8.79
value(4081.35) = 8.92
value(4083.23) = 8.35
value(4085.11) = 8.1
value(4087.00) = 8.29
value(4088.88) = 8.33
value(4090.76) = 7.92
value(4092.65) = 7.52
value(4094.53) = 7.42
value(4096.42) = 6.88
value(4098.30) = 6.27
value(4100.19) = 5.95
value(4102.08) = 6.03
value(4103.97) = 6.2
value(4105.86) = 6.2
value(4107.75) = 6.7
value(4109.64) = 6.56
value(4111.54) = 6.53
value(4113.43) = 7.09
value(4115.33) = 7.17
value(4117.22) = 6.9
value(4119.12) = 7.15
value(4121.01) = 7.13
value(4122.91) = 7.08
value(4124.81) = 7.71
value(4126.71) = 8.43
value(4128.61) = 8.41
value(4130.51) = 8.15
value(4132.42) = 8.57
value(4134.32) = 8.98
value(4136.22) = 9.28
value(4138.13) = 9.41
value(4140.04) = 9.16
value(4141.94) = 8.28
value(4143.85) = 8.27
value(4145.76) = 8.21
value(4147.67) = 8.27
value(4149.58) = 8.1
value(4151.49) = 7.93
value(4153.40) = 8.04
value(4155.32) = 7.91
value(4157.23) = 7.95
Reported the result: 3.2 Angstrom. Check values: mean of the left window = 8.6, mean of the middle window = 7.59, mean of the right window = 7.98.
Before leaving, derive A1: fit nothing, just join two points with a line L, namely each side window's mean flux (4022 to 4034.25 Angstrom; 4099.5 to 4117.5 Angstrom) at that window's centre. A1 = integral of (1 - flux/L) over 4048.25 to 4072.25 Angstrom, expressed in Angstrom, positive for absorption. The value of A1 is -3.2 Angstrom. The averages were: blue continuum 8.51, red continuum 6.53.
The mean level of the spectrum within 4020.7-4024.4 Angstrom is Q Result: 8.15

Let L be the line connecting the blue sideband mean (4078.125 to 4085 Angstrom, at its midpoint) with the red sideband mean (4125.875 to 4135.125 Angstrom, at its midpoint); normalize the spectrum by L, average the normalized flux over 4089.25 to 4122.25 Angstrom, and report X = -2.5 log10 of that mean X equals 0.25 mag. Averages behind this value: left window 8.63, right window 8.5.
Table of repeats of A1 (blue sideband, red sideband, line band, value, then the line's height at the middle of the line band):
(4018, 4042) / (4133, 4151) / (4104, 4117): 2.90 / 8.6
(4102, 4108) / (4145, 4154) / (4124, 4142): -2.97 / 7.43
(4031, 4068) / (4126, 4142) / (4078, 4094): 0.86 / 8.74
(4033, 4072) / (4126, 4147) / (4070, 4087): -0.04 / 8.74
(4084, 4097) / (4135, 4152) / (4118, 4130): 0.92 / 8.29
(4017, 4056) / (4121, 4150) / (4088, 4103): 2.49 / 8.43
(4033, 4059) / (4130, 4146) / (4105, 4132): 4.49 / 8.71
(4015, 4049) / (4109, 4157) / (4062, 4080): -1.90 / 8.3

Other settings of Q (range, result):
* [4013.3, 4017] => 8.66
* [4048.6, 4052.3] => 8.58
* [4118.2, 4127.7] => 7.51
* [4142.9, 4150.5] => 8.21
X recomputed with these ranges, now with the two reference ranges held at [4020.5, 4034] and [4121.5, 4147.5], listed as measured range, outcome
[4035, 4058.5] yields -0.03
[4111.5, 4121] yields 0.20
